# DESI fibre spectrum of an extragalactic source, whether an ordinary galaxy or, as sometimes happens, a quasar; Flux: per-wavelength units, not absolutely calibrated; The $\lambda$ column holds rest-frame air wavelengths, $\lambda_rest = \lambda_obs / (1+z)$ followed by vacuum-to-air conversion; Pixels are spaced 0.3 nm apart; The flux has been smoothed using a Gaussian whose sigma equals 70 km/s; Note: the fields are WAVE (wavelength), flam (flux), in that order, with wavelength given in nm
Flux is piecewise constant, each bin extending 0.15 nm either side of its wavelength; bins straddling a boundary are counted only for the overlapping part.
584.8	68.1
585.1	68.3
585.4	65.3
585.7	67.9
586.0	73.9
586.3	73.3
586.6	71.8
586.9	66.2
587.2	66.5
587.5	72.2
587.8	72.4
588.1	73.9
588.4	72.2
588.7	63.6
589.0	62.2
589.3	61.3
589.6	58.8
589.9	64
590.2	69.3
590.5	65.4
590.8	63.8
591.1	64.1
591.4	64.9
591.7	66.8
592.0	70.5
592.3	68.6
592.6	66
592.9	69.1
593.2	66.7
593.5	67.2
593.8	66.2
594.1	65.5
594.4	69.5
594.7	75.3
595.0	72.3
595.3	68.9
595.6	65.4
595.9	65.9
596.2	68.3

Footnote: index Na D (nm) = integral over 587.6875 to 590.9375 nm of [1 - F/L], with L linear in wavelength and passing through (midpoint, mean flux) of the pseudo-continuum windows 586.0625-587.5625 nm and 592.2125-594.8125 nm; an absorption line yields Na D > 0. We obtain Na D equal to 0.157 nm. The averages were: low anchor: 70.1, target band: 66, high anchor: 68.1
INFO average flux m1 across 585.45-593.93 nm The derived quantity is 67.4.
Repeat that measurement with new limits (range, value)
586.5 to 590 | 67.1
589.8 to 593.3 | 66.6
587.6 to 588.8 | 70.9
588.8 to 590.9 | 63.5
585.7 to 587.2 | 70.5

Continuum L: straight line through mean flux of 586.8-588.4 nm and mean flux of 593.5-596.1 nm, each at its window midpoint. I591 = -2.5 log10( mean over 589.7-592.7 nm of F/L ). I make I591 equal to 0.05 mag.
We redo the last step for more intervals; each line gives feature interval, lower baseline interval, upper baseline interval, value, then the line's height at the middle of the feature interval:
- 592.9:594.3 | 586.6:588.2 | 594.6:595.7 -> 0.06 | 70.4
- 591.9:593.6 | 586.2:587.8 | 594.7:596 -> 0.02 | 69.4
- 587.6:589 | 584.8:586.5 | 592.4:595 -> -0.01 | 69.3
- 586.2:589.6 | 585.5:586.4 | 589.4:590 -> -0.03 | 66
